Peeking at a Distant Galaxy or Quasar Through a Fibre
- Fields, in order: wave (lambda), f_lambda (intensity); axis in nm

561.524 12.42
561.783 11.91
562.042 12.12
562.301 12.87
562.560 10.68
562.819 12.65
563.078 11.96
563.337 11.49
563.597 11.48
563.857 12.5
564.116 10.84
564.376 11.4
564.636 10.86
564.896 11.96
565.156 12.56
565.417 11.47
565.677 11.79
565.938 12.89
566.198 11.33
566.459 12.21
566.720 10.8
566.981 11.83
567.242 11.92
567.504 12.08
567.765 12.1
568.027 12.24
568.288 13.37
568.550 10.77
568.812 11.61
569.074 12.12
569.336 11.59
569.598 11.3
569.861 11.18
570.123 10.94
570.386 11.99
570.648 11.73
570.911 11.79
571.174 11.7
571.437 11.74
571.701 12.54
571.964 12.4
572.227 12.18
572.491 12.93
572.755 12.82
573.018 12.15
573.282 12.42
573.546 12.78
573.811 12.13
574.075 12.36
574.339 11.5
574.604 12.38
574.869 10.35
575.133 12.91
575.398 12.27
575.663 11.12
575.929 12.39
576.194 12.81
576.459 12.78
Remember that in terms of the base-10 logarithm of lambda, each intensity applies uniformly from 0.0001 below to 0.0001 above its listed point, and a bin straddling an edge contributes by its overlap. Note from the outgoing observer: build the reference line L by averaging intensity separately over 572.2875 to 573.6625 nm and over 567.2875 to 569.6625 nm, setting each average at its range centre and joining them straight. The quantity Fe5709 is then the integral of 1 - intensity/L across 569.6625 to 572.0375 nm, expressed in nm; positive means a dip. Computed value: 0.10 nm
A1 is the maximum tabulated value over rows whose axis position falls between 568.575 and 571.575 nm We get 12.12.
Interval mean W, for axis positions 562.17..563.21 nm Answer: 12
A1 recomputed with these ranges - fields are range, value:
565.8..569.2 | 13.37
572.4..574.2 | 12.93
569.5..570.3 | 11.3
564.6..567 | 12.89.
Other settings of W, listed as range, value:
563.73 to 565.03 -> 11.5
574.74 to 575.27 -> 11.7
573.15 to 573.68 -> 12.6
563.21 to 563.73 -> 11.5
